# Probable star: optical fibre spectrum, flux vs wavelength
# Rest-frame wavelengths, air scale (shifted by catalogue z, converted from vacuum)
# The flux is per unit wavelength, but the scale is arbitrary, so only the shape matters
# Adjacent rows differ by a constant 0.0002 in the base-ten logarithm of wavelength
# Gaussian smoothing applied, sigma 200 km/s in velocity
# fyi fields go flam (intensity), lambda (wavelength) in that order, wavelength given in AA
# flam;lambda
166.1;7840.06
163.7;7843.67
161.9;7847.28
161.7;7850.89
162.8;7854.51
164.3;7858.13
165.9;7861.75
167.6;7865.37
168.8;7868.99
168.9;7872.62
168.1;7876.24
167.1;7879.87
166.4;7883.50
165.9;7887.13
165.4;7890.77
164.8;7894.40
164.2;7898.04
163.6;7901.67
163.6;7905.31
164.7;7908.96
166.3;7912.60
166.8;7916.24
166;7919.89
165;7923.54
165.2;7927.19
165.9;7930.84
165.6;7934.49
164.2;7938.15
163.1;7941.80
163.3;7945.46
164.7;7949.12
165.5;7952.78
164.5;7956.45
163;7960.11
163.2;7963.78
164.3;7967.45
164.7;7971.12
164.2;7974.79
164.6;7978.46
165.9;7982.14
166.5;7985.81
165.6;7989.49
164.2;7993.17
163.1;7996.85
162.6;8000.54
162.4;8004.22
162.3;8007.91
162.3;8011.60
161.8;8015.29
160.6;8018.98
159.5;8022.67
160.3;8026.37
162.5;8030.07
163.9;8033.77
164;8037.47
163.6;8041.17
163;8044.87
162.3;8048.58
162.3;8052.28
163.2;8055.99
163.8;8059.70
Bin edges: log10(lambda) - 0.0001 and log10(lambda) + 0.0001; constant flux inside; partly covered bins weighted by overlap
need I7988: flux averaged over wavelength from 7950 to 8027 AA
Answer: 163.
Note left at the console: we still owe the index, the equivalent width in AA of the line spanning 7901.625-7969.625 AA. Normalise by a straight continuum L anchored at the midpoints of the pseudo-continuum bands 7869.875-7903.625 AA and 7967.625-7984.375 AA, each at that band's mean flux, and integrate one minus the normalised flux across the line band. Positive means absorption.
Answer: 0.3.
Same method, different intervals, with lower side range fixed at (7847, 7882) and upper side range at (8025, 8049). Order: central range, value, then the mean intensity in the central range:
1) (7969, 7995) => -0.20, 165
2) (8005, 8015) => 0.07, 162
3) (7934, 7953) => 0.03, 164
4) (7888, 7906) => 0.10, 164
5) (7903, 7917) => -0.01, 165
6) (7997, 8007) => 0.06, 163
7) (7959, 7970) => 0.04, 164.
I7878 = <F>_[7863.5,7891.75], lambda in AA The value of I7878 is 167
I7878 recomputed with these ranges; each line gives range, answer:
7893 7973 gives 165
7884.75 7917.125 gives 165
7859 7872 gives 167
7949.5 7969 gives 164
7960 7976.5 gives 164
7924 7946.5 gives 165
